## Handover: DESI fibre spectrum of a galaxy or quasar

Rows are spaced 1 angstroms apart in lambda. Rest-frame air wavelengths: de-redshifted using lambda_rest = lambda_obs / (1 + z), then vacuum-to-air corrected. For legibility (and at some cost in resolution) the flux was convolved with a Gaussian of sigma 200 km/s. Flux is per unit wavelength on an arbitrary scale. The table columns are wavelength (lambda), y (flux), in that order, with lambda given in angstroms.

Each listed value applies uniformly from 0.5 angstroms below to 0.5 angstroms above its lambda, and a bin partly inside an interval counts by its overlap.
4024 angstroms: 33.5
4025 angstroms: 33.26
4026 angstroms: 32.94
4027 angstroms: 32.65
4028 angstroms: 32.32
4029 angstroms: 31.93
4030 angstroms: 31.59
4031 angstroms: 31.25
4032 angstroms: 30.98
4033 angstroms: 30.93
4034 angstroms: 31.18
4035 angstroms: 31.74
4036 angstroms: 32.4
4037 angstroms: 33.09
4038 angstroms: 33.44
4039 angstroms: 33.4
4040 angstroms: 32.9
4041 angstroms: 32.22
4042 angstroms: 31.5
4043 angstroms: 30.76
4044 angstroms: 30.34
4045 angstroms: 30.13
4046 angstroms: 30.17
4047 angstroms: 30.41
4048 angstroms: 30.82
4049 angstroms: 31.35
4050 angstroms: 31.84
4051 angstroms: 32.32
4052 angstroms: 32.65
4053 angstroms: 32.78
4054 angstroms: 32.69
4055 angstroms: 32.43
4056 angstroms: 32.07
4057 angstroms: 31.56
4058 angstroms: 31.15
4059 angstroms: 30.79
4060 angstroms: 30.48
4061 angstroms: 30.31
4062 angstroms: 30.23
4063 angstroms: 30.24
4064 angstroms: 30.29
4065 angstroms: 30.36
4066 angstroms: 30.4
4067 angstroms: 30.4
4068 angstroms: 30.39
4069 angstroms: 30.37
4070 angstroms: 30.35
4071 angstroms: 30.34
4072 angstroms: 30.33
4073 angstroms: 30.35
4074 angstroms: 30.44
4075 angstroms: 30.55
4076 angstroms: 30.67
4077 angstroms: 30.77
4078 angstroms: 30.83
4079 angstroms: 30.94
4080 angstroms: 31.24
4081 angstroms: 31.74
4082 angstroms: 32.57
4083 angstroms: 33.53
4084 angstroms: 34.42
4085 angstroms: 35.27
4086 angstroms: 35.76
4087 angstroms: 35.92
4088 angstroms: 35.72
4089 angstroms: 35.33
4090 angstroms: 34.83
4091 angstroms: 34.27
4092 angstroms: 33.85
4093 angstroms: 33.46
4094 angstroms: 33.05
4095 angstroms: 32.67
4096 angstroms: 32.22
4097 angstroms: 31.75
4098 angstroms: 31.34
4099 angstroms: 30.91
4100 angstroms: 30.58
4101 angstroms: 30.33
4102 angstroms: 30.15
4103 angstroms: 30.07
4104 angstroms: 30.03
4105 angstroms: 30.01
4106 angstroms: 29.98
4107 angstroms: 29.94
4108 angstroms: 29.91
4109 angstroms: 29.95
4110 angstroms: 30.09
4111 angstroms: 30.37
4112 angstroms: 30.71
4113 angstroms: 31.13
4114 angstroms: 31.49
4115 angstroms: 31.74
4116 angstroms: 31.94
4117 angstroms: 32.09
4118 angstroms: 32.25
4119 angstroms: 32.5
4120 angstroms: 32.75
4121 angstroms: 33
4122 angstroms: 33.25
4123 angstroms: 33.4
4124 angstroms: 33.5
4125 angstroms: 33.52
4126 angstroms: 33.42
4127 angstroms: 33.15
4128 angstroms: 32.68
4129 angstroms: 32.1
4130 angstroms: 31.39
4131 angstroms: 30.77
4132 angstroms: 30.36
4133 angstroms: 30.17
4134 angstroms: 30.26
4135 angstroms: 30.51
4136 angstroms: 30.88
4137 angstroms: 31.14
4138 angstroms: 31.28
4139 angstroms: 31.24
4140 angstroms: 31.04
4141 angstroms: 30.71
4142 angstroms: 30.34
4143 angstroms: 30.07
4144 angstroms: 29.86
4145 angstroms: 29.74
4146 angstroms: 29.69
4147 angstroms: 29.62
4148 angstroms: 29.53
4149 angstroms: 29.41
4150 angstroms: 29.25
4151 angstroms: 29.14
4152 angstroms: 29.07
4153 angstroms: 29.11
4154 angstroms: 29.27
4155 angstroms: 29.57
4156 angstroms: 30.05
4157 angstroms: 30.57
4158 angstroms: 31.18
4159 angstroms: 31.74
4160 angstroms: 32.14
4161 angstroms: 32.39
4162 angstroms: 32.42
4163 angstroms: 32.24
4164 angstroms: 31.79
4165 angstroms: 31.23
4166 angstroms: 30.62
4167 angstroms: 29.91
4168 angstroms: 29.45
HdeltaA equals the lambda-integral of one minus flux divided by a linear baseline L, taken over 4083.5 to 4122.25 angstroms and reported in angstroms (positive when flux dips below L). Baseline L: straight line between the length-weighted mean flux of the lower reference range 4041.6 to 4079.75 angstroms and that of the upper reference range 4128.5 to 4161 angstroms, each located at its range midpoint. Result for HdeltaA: -1.93 angstroms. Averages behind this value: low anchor 30.9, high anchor 30.4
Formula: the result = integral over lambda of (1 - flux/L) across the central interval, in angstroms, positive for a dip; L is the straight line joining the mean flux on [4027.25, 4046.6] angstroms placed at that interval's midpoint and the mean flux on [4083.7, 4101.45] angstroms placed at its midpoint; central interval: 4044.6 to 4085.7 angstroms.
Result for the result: 1.65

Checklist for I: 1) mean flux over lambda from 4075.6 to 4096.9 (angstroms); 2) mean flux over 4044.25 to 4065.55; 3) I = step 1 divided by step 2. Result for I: 1.07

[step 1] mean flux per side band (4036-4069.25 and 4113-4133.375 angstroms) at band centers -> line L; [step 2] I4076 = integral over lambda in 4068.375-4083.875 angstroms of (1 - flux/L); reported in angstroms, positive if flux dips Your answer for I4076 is 0.3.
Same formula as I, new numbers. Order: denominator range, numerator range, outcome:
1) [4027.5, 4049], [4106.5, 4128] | 1.01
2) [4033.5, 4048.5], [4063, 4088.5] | 1.00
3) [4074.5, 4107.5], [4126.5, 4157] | 0.94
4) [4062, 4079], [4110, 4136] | 1.05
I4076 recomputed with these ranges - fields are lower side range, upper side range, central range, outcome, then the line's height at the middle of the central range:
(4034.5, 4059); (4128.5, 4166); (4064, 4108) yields -0.6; 31.3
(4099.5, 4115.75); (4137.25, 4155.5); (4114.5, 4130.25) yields -1.3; 30.2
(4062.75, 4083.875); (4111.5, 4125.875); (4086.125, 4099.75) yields -0.8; 31.5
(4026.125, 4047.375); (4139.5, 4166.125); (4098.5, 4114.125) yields 0.3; 30.9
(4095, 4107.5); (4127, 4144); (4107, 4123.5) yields -0.4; 30.8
